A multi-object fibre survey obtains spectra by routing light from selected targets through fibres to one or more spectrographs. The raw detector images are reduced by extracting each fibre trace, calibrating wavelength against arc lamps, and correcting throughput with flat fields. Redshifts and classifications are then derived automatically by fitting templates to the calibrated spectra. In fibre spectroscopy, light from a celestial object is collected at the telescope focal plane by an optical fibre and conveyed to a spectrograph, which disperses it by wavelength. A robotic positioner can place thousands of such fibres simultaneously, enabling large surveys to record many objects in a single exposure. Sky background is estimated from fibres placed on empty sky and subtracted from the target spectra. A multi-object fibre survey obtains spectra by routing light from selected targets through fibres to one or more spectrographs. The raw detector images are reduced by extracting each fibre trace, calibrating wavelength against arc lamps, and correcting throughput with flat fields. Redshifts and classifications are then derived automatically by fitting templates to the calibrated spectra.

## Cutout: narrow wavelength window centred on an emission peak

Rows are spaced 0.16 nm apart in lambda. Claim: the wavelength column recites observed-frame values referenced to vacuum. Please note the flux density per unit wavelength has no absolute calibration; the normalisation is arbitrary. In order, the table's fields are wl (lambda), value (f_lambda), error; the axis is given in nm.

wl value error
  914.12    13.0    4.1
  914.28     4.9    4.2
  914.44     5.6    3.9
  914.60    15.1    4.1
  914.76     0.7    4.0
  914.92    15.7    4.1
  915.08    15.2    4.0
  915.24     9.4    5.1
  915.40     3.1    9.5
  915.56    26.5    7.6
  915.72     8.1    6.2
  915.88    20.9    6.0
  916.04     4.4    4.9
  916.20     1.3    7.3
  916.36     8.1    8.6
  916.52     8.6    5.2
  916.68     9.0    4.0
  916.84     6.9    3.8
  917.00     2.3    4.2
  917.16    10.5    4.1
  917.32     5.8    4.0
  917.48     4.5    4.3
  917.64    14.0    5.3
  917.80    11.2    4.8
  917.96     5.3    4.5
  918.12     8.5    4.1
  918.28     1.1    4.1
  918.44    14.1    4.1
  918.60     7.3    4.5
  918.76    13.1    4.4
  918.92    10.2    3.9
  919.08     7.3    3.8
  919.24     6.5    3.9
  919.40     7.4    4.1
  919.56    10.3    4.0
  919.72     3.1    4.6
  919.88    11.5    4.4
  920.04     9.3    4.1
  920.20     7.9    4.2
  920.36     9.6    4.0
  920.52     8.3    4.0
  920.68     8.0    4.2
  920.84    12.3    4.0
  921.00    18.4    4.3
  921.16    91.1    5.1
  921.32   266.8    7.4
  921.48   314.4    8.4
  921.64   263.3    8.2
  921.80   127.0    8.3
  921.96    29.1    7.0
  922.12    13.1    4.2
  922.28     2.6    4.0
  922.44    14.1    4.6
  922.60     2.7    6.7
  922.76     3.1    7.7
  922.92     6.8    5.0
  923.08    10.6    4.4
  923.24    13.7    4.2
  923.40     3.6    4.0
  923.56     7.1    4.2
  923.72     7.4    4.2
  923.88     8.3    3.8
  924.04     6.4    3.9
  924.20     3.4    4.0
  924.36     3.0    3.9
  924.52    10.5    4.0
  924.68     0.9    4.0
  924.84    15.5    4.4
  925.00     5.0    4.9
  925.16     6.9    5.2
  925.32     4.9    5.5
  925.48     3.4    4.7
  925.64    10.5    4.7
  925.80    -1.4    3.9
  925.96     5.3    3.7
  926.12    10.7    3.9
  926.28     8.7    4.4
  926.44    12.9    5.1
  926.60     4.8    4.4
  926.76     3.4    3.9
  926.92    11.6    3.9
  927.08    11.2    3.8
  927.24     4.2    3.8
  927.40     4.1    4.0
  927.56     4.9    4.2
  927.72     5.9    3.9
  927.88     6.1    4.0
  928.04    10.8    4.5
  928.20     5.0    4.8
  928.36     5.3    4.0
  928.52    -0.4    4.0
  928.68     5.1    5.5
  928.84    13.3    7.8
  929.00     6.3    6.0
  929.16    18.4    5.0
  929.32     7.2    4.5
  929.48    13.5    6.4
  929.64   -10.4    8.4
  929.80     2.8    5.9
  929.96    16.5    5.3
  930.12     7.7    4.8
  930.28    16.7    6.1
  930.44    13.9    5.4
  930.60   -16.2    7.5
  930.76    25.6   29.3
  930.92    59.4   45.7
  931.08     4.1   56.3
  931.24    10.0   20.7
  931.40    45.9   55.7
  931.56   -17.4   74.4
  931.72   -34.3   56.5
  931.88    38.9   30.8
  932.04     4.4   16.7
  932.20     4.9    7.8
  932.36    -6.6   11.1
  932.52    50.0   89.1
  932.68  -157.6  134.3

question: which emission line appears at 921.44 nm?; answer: [O III]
